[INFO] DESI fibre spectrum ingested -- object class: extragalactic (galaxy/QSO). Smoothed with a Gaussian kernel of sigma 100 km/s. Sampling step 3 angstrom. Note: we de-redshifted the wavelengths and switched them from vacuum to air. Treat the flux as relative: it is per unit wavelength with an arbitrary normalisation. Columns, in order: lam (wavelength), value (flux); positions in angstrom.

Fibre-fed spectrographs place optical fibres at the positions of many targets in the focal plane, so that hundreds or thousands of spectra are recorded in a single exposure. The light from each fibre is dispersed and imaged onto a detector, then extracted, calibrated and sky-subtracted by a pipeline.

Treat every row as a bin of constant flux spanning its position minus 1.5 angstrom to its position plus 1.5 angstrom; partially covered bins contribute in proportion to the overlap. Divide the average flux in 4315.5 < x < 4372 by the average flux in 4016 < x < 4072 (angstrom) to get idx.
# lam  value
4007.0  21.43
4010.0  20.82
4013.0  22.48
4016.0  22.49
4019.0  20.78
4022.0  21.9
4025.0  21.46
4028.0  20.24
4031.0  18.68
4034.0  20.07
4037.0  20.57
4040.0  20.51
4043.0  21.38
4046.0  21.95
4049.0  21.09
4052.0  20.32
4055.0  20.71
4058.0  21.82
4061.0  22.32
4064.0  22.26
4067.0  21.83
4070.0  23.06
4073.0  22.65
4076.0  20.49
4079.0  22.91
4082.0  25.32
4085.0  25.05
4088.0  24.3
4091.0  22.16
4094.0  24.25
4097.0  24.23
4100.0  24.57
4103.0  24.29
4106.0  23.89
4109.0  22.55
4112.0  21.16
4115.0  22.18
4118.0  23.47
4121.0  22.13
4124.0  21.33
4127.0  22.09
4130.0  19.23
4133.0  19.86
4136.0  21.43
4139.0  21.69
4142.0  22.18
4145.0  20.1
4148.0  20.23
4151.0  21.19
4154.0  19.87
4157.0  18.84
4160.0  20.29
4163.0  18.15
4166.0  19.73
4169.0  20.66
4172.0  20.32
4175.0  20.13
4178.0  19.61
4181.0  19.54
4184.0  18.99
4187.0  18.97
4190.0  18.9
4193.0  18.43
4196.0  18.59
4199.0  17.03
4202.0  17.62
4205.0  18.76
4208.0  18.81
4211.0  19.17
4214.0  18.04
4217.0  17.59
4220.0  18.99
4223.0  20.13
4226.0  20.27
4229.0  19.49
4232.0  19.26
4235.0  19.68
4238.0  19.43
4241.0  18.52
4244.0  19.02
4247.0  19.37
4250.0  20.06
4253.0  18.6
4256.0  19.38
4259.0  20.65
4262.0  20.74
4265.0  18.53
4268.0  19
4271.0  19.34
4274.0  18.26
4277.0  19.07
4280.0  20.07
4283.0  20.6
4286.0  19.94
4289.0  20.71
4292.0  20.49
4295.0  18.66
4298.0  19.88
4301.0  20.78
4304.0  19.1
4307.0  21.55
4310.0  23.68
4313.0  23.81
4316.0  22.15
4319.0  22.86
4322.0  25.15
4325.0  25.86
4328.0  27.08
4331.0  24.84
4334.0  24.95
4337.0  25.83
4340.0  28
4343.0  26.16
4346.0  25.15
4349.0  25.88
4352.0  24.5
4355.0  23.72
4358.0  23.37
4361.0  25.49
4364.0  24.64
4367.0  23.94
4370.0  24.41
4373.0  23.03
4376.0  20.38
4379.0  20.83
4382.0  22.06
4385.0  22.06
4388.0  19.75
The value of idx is 1.2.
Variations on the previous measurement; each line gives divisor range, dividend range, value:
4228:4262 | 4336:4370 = 1.29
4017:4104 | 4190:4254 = 0.86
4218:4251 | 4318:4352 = 1.32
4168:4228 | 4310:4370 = 1.31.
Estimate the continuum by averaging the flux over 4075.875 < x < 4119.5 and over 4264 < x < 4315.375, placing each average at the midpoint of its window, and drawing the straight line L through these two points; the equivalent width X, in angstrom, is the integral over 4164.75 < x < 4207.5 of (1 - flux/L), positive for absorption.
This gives 5.7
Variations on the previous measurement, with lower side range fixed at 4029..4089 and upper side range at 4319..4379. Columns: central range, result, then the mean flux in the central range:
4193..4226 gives 6.8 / 18.6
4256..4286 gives 5.4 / 19.6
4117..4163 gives 3.7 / 20.8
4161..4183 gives 3.1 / 19.7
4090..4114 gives -1.2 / 23.4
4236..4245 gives 1.8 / 19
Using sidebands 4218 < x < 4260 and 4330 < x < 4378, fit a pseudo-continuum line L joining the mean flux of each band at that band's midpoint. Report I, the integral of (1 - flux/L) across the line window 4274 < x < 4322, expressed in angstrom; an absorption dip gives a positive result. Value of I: 2.6 angstrom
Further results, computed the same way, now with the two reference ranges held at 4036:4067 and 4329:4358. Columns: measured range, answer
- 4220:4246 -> 4.79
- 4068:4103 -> -2.81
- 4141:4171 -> 3.53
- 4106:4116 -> -0.04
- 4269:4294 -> 4.84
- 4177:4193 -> 2.80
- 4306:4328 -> 1.00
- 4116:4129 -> 0.10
